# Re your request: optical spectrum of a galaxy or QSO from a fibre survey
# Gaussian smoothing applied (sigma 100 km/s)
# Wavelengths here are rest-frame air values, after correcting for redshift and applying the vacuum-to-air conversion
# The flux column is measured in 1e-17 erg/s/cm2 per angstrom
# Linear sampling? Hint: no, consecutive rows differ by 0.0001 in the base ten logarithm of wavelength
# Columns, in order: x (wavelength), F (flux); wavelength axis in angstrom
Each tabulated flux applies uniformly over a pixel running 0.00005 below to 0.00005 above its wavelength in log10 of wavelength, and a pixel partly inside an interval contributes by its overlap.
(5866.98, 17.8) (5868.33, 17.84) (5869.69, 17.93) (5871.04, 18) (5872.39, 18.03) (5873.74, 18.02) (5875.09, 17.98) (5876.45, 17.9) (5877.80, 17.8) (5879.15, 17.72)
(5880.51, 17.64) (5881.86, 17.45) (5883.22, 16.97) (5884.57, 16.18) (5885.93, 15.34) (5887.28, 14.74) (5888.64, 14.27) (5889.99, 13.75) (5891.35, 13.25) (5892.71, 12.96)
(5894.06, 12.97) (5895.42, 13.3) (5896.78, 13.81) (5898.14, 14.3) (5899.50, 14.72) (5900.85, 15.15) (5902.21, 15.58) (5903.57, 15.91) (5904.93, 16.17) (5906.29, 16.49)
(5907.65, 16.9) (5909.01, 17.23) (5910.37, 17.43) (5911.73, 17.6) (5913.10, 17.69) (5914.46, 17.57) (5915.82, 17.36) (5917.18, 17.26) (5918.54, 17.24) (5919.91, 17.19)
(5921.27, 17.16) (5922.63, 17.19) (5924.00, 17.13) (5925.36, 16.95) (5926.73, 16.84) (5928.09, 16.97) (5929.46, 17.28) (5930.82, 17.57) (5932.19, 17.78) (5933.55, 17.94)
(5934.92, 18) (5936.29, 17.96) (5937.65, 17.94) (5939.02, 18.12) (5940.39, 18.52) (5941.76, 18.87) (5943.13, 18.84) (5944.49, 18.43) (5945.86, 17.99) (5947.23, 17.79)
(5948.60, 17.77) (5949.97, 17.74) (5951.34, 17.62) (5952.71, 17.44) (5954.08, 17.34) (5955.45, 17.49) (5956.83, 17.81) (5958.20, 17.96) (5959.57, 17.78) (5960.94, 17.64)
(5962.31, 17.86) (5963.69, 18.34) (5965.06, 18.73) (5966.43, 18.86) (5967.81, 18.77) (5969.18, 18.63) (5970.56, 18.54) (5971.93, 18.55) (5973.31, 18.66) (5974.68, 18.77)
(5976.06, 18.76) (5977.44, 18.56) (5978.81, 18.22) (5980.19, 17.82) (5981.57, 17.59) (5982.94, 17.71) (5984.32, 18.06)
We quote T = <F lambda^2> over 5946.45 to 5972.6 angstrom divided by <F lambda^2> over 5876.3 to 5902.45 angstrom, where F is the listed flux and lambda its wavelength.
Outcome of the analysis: 1.2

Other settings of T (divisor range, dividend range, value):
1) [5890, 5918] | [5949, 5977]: 1.18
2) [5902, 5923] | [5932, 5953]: 1.07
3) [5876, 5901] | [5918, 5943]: 1.17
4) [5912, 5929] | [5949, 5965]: 1.04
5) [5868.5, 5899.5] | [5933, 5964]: 1.15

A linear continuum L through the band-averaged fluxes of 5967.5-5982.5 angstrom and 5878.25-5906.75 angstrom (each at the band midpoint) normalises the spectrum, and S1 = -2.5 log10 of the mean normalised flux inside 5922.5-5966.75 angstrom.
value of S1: -0.04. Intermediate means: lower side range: 15.2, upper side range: 18.4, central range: 17.8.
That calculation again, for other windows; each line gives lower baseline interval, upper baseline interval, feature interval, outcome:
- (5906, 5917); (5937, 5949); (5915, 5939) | 0.02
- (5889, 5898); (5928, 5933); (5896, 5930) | -0.07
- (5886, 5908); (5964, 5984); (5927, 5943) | -0.09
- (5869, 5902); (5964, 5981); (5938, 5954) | -0.02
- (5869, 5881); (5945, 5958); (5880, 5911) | 0.17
